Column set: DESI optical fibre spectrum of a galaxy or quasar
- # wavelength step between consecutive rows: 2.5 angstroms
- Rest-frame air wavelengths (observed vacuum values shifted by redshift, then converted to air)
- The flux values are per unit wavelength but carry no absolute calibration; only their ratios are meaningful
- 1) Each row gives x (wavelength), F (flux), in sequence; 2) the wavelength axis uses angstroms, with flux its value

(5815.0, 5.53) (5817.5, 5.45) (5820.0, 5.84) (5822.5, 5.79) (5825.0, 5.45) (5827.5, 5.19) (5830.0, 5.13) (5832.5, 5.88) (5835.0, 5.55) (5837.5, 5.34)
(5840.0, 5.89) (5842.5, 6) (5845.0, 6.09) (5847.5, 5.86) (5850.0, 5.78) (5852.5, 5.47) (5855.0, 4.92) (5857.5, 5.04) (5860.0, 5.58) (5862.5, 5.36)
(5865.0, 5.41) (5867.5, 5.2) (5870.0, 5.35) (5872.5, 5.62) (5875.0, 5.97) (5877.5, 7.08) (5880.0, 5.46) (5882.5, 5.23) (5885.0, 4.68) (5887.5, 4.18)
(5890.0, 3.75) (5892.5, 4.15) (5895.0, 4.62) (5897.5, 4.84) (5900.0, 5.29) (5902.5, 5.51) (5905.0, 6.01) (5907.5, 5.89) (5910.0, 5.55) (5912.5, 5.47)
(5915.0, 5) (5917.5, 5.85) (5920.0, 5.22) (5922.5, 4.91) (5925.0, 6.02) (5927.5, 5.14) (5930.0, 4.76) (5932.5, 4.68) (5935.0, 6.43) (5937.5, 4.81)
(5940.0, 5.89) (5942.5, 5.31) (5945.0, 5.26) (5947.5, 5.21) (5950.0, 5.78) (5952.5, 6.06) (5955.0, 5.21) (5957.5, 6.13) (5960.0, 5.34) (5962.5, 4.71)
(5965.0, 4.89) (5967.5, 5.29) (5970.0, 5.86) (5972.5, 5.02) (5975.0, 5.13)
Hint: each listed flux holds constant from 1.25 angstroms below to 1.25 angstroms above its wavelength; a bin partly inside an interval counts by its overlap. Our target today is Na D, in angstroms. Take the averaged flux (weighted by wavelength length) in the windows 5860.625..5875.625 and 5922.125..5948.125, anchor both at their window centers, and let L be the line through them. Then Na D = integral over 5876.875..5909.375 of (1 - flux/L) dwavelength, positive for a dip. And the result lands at 1.9 angstroms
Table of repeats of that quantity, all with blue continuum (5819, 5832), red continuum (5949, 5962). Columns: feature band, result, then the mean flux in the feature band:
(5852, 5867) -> 0.7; 5.28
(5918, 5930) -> 0.7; 5.3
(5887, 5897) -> 2.4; 4.22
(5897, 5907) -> 0.2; 5.49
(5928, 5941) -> 0.8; 5.29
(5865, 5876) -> 0.1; 5.51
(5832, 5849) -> -0.9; 5.8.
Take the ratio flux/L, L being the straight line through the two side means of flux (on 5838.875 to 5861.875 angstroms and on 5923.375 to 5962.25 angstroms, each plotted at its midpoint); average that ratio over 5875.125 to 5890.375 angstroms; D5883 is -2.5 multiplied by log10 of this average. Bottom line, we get 0.071 mag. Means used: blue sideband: 5.62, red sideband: 5.44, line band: 5.21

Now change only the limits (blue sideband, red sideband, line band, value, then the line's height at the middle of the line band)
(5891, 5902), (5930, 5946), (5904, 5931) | -0.08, 5.06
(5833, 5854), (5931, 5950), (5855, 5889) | 0.05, 5.64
